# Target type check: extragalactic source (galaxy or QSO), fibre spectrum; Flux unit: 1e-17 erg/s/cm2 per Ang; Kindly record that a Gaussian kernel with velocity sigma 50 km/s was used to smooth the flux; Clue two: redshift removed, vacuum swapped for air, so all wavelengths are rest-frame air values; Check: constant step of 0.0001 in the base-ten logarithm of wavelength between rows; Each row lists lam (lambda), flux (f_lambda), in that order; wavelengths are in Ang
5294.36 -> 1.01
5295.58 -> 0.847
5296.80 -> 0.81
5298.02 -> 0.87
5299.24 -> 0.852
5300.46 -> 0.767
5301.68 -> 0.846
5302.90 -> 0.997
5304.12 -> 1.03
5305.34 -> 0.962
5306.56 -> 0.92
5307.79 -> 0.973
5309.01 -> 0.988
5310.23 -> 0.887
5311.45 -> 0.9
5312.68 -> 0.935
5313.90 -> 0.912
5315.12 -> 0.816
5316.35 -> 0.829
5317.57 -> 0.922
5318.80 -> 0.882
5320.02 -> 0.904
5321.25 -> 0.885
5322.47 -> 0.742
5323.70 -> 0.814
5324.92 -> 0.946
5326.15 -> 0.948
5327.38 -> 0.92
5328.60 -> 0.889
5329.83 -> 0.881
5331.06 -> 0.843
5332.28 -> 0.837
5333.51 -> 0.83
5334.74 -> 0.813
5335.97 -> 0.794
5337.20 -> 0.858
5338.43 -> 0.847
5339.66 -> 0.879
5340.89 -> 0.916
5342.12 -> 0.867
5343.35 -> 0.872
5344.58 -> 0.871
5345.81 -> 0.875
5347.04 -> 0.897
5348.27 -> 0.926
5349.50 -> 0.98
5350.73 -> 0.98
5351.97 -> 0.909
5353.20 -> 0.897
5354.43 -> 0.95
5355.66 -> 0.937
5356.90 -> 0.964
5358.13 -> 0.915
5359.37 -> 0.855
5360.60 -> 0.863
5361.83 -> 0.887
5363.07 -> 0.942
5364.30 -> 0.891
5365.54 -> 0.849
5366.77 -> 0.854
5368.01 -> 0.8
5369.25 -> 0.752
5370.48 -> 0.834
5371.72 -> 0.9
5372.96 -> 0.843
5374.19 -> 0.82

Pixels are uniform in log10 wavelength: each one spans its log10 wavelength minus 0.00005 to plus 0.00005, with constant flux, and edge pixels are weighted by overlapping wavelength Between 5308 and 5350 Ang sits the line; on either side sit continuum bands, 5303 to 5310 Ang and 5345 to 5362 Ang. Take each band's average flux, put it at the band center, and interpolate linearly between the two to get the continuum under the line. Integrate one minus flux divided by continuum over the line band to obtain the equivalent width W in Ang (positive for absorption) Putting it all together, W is 2.9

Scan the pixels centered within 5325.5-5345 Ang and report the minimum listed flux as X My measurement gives 0.794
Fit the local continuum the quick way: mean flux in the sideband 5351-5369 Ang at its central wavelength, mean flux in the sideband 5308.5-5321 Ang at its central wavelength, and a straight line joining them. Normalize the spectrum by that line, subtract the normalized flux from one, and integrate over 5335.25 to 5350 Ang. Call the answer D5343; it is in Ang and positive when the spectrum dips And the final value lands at 0.2 Ang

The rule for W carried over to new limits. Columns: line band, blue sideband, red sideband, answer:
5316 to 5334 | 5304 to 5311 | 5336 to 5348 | 0.80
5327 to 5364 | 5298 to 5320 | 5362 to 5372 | -0.76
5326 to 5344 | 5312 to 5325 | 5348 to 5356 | 0.79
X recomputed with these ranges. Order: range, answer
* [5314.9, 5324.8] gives 0.742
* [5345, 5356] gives 0.875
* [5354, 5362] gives 0.855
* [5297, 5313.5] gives 0.767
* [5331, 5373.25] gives 0.752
